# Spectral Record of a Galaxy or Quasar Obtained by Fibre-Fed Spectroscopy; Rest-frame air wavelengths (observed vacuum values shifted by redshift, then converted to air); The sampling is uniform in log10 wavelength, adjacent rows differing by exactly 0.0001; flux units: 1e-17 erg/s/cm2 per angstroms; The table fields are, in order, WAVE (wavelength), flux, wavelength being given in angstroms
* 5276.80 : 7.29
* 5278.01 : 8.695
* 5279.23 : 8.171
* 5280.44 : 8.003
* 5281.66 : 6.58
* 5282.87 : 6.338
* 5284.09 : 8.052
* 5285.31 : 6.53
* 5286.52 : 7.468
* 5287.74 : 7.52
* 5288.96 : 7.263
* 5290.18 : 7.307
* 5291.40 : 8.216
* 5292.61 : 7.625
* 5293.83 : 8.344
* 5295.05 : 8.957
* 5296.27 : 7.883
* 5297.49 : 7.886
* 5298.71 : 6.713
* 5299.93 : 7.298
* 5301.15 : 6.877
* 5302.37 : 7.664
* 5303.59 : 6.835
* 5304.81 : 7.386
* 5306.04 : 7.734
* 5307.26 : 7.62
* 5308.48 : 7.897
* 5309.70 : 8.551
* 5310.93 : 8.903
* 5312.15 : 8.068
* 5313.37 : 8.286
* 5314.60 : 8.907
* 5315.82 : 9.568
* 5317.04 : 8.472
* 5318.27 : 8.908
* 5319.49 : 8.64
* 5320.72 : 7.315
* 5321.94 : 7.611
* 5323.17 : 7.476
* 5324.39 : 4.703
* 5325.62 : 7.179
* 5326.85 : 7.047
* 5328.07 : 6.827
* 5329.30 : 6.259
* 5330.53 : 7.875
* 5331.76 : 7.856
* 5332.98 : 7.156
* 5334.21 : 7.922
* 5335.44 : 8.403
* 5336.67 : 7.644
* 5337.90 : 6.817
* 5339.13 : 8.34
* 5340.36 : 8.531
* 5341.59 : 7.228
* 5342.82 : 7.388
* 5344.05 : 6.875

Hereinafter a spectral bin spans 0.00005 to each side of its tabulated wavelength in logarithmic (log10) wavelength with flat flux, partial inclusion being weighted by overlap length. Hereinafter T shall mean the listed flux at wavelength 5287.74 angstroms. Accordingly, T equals 7.52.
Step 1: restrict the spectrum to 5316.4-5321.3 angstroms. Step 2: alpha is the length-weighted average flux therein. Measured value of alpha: 8.35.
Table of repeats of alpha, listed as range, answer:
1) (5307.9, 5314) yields 8.34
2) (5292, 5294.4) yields 8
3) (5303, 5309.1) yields 7.5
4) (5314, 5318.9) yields 8.98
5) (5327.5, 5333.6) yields 7.2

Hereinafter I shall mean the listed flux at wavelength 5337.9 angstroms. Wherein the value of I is 6.817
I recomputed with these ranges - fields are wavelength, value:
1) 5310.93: 8.903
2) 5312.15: 8.068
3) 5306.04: 7.734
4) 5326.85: 7.047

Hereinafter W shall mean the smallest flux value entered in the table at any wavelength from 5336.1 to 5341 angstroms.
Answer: 6.817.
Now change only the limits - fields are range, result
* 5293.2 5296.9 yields 7.883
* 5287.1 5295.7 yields 7.263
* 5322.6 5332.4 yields 4.703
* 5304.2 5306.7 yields 7.386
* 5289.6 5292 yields 7.307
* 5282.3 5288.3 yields 6.338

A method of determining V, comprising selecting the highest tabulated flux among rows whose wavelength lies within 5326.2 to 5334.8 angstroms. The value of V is 7.922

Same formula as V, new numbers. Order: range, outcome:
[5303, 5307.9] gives 7.734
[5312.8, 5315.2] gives 8.907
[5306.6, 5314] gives 8.903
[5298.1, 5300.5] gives 7.298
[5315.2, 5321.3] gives 9.568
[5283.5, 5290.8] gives 8.052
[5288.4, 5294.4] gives 8.344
